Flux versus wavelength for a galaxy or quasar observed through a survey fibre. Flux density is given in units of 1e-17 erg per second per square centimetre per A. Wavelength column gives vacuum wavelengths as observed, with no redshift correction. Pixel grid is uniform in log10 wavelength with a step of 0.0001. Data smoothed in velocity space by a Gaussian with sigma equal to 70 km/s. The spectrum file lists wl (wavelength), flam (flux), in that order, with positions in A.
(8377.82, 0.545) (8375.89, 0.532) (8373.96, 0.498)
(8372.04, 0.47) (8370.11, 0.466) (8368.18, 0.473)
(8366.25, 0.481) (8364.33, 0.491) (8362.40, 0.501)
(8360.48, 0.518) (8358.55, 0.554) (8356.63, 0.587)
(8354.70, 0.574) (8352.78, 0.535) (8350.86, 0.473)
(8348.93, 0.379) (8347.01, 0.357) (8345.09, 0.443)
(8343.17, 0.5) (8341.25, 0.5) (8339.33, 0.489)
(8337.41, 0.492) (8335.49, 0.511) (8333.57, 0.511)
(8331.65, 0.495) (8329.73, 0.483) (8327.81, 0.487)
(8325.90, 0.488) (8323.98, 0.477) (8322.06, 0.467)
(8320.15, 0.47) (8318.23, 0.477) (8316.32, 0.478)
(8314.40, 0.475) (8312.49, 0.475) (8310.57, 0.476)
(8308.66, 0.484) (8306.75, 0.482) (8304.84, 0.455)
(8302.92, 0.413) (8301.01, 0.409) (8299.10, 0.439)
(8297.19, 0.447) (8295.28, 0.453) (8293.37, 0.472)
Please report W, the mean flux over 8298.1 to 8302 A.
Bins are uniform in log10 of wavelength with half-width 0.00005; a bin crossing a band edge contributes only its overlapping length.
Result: 0.425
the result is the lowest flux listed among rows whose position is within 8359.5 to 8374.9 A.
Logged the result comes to 0.466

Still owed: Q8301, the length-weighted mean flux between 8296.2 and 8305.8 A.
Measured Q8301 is 0.433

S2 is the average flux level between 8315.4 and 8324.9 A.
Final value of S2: 0.474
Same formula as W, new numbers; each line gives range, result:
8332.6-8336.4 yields 0.511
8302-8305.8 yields 0.434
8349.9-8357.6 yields 0.543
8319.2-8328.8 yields 0.478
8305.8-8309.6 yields 0.483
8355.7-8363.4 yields 0.54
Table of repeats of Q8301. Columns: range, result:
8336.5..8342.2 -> 0.494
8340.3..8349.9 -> 0.436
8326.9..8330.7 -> 0.484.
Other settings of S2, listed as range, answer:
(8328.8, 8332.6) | 0.489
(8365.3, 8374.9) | 0.478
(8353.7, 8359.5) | 0.572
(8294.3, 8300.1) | 0.446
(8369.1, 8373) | 0.468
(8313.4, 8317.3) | 0.477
